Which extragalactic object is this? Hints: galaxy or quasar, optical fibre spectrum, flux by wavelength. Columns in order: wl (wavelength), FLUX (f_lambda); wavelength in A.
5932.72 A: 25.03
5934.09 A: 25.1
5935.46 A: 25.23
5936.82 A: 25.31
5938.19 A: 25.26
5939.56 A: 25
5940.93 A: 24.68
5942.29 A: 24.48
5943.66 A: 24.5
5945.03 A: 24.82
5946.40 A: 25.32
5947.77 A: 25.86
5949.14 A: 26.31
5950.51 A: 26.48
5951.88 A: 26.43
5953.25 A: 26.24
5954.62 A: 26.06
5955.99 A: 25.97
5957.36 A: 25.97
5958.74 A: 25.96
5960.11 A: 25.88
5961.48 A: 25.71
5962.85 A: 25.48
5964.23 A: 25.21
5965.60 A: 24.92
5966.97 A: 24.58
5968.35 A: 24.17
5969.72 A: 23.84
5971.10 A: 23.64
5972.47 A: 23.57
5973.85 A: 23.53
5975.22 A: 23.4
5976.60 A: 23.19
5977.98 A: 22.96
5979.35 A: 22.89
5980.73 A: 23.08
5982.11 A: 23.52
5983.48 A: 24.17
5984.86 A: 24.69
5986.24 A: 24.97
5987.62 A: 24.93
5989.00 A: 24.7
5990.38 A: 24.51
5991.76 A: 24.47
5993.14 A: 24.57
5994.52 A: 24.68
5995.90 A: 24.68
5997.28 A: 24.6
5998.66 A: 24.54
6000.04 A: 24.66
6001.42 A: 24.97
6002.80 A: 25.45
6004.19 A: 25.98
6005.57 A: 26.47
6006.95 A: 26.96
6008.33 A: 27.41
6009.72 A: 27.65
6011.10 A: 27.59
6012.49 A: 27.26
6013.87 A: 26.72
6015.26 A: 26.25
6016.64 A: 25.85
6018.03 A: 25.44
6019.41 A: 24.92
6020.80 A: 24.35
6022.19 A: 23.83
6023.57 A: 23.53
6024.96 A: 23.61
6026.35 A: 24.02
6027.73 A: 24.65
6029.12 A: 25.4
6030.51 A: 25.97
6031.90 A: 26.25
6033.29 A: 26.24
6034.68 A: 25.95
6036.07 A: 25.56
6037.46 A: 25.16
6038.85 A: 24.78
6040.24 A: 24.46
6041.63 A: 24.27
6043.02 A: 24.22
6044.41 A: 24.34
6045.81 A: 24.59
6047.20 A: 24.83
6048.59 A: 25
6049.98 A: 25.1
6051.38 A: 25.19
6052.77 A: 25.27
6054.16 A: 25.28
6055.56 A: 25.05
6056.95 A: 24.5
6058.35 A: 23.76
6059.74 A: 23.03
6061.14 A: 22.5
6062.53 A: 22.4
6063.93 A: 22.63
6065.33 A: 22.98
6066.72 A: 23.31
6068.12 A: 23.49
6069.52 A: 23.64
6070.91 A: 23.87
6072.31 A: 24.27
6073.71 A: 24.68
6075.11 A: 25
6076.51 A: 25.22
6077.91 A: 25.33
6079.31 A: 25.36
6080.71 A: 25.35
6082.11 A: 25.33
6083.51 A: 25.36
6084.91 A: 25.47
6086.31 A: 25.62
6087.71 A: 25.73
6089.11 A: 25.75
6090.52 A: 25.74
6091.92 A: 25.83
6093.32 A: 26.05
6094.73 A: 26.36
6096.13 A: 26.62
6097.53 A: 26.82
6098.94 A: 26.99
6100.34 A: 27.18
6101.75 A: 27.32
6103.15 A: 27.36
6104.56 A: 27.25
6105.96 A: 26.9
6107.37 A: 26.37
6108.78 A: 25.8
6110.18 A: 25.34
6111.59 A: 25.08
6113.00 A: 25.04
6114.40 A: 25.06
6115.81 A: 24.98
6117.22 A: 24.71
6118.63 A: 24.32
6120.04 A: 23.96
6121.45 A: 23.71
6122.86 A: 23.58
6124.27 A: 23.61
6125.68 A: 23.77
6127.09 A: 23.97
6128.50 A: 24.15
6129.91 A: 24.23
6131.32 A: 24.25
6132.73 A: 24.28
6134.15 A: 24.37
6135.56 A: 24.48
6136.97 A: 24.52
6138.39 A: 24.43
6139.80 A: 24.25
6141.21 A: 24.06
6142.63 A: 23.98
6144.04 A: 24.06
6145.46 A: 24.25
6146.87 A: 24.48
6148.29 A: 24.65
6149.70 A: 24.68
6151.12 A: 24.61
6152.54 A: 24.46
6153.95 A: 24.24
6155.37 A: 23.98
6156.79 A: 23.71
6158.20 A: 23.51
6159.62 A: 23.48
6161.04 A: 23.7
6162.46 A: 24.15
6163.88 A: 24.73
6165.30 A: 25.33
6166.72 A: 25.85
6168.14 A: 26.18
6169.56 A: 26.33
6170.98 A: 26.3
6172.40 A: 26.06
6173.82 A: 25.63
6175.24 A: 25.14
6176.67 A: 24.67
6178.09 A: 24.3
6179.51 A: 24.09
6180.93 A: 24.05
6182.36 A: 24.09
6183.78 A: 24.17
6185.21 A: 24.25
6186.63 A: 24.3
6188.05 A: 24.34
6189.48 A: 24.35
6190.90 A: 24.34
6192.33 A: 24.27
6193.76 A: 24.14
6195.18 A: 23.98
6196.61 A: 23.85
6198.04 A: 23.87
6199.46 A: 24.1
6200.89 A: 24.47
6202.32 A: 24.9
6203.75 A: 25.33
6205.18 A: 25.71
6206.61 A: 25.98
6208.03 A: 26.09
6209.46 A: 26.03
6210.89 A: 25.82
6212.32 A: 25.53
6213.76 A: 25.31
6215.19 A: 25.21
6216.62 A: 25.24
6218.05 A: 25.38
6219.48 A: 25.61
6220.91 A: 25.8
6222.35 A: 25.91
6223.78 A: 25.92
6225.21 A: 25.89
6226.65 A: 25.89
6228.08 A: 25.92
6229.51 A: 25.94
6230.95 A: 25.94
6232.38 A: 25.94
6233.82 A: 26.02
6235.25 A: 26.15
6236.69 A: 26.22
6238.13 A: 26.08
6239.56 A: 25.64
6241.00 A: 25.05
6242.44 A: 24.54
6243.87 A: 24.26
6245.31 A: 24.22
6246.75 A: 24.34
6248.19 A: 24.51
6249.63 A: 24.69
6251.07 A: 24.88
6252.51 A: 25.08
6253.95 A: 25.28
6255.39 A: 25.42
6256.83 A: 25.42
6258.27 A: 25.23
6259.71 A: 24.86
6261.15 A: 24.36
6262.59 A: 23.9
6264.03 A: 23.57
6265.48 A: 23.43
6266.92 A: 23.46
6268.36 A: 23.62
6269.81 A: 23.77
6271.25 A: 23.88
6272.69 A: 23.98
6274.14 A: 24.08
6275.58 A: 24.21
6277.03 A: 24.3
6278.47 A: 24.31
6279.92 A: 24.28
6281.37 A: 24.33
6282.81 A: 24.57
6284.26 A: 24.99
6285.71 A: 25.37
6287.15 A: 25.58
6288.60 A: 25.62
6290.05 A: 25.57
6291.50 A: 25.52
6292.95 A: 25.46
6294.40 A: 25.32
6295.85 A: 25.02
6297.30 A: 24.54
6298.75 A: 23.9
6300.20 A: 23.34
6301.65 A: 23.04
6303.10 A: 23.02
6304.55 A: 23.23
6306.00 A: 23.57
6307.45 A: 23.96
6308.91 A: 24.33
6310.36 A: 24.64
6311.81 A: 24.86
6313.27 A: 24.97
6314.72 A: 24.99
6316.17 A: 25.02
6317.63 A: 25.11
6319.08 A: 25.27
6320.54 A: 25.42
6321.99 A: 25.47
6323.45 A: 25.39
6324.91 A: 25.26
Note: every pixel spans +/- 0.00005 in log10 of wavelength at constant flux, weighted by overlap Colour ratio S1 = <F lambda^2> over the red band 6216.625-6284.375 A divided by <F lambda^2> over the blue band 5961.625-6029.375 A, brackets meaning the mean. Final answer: 1.09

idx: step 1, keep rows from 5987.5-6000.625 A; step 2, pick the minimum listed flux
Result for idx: 24.47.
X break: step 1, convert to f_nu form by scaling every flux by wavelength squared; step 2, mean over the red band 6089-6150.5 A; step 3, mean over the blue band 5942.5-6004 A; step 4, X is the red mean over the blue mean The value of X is 1.1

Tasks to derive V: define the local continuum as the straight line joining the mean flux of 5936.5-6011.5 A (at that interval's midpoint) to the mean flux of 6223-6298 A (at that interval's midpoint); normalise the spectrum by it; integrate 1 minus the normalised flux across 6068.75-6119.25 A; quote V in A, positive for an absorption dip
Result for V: -1.33 A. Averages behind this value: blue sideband 25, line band 25.6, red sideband 24.9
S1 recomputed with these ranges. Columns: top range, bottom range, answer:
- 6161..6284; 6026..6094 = 1.06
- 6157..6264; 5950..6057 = 1.07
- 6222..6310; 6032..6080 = 1.08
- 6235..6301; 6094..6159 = 1.04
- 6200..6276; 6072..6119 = 1.02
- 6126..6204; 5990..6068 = 1.03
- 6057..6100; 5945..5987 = 1.04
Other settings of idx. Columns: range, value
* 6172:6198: 23.85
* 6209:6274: 23.43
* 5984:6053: 23.53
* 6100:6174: 23.48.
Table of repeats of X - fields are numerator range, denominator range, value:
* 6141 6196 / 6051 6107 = 1.00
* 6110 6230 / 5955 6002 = 1.08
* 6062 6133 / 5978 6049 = 1.03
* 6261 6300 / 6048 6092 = 1.07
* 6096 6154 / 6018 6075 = 1.05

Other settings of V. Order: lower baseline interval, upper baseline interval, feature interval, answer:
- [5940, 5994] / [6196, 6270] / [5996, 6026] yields -0.9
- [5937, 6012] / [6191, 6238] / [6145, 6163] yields 0.8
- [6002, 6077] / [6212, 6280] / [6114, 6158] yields 1.2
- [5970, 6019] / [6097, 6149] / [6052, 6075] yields 1.0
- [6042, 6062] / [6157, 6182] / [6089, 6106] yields -1.4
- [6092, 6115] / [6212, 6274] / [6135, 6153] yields 1.1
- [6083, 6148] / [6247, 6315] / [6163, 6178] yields -0.4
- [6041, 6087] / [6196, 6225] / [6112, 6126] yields 0.3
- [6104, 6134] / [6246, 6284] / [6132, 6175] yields 0.1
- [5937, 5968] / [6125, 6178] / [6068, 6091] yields -0.1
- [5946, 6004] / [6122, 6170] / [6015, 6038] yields -0.4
